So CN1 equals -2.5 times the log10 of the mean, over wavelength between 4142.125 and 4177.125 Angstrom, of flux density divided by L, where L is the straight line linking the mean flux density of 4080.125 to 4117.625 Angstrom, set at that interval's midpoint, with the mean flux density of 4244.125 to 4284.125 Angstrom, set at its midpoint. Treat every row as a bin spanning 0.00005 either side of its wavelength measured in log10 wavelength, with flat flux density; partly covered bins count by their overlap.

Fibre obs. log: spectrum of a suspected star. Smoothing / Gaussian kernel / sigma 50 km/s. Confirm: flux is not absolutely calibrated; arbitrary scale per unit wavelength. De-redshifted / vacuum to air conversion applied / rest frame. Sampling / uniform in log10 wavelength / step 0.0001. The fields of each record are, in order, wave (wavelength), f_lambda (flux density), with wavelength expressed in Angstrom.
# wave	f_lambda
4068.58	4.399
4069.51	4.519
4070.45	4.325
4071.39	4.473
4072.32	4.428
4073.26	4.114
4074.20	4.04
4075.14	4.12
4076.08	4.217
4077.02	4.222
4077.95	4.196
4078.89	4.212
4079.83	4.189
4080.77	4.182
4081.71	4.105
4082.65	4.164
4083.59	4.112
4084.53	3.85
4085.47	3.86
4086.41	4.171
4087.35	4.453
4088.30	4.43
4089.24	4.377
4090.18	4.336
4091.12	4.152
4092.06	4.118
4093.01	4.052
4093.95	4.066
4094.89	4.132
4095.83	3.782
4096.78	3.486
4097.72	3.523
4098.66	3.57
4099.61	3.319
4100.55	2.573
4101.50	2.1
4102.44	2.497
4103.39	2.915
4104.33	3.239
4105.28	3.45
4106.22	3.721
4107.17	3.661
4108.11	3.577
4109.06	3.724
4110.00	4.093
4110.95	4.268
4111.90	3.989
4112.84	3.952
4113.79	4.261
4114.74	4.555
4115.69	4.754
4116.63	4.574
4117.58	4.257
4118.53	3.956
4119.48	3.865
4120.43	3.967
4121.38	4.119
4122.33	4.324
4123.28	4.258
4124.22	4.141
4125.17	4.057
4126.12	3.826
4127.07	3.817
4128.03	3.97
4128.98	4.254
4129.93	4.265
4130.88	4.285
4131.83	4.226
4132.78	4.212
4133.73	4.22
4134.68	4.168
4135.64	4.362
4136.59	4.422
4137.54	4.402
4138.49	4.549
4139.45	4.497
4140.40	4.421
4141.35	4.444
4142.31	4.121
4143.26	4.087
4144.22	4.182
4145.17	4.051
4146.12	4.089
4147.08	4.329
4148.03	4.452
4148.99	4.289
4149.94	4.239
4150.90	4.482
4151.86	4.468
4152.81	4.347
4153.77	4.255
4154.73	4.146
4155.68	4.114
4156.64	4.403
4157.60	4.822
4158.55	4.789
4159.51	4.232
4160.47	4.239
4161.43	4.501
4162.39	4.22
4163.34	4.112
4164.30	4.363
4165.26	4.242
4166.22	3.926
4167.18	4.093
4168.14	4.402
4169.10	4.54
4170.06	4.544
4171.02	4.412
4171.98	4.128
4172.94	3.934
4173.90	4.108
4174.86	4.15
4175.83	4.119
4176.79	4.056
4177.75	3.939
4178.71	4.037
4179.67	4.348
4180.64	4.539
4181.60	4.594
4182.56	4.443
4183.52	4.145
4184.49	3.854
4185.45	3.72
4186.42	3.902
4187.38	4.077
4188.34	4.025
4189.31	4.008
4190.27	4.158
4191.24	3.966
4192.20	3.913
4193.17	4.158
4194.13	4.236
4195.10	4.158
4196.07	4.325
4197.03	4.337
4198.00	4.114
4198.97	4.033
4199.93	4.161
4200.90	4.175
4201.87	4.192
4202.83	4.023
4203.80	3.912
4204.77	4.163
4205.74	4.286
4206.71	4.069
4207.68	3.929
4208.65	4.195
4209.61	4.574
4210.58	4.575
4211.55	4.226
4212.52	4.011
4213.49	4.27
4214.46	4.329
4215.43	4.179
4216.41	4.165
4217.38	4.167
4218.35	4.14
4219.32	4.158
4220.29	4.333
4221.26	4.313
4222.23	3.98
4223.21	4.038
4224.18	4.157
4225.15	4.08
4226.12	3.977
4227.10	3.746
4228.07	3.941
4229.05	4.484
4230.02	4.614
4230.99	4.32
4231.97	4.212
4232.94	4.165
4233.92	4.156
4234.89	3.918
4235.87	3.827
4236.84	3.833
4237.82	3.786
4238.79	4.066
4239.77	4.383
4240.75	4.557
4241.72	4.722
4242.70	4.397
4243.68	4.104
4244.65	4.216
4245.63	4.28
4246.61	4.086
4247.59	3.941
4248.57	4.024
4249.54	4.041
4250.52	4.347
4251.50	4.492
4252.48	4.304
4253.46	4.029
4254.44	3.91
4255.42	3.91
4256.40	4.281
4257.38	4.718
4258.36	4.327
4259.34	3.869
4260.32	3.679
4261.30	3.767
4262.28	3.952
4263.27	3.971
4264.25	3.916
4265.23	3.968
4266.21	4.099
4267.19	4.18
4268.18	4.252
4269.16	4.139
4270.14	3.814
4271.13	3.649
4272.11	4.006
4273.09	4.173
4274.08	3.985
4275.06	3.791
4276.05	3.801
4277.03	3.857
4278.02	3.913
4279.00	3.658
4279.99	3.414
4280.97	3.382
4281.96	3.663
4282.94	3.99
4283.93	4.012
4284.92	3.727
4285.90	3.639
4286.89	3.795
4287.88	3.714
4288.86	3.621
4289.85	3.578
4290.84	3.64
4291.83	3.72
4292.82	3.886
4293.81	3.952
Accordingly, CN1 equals -0.10 mag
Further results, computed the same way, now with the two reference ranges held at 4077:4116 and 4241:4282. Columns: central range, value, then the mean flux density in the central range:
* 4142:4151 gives -0.08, 4.23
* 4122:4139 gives -0.08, 4.21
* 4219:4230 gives -0.04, 4.13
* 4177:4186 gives -0.06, 4.17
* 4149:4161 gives -0.12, 4.37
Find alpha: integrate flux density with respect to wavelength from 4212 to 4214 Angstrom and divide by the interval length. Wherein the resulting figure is 4.14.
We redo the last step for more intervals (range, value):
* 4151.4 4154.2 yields 4.36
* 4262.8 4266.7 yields 4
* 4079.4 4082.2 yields 4.16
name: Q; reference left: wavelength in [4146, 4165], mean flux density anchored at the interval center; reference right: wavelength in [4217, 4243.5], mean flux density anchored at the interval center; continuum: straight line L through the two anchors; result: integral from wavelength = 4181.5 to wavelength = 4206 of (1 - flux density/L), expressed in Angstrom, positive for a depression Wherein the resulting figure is 0.8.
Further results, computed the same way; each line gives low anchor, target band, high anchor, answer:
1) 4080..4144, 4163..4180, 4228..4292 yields -0.8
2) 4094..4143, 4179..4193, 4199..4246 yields -0.1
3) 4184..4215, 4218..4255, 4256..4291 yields -1.4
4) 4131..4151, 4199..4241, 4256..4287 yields -0.9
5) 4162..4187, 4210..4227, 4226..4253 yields 0.0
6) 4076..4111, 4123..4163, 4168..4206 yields -2.9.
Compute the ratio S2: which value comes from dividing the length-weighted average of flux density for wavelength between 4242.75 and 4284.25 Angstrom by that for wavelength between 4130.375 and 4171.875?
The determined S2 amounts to 0.93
